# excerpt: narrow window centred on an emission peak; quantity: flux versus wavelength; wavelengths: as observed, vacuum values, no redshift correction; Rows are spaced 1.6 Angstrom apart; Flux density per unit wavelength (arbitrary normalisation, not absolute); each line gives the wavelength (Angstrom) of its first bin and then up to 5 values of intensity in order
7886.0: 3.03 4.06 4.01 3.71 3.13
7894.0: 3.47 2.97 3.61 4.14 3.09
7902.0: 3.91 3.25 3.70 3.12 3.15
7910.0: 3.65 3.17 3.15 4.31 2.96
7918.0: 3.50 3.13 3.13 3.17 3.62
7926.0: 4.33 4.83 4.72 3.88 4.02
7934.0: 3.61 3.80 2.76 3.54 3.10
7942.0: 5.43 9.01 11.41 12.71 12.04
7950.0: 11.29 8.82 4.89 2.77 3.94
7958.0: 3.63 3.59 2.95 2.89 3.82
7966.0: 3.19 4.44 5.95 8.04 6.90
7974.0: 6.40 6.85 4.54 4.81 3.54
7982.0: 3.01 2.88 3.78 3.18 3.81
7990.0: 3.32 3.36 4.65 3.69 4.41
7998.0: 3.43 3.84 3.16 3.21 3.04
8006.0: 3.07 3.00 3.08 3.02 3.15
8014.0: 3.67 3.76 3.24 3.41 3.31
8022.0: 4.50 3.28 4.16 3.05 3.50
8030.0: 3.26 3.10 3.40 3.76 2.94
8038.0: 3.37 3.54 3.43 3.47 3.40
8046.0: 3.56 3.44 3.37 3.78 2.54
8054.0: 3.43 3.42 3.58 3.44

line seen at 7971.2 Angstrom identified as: [N II]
